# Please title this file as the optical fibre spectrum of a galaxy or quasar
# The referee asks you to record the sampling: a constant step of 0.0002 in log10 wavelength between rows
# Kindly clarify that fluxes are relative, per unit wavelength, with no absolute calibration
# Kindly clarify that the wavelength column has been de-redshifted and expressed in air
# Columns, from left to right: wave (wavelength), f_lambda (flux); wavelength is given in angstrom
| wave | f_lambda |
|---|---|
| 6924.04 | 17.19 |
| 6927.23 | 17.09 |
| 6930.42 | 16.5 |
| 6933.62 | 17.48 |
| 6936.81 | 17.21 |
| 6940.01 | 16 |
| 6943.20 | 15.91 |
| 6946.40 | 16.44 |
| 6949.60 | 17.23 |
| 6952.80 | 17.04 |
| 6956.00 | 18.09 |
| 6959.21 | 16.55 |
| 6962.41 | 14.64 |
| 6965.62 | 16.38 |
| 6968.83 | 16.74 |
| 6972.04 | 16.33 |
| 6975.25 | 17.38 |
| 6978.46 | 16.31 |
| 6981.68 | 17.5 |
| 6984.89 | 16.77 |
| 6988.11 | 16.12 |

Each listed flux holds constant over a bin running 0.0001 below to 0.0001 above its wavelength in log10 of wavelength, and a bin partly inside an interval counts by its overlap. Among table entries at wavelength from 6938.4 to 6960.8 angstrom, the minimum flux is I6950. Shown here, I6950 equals 15.91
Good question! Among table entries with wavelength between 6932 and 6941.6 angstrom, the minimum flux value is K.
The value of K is 16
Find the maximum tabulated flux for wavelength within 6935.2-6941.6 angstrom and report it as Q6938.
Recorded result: 17.21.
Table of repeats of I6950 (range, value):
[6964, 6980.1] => 16.31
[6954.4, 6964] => 14.64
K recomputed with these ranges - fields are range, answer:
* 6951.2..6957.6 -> 17.04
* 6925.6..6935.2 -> 16.5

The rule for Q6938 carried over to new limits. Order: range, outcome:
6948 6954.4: 17.23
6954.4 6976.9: 18.09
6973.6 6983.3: 17.5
